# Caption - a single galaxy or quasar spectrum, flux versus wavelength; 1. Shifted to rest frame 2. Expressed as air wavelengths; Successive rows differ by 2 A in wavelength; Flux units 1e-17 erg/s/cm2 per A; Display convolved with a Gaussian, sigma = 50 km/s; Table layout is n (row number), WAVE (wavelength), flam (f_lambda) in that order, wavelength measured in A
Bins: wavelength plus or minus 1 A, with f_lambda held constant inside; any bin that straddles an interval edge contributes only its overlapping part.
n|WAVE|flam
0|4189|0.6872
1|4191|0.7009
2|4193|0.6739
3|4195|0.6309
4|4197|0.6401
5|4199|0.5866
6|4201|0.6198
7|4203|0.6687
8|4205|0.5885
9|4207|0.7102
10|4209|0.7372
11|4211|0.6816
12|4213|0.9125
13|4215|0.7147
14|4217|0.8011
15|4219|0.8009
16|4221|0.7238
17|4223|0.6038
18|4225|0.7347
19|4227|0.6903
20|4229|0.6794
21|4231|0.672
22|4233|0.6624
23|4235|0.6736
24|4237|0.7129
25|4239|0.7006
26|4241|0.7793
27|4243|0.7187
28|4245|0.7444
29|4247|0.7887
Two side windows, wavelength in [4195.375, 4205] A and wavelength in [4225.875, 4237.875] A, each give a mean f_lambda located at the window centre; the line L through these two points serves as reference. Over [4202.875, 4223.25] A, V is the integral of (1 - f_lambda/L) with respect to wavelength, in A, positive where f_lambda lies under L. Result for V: -2.5 A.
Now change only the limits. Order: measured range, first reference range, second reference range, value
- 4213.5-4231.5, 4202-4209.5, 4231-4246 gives -0.8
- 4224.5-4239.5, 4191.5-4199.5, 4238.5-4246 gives 0.6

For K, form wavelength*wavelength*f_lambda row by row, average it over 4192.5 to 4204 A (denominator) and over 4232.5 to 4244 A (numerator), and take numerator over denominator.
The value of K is 1.1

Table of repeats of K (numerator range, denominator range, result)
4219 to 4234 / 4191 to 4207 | 1.09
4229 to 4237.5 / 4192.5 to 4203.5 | 1.09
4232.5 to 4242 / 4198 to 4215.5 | 1.04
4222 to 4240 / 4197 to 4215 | 1.00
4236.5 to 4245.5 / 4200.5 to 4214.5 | 1.05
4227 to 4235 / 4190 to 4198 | 1.04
